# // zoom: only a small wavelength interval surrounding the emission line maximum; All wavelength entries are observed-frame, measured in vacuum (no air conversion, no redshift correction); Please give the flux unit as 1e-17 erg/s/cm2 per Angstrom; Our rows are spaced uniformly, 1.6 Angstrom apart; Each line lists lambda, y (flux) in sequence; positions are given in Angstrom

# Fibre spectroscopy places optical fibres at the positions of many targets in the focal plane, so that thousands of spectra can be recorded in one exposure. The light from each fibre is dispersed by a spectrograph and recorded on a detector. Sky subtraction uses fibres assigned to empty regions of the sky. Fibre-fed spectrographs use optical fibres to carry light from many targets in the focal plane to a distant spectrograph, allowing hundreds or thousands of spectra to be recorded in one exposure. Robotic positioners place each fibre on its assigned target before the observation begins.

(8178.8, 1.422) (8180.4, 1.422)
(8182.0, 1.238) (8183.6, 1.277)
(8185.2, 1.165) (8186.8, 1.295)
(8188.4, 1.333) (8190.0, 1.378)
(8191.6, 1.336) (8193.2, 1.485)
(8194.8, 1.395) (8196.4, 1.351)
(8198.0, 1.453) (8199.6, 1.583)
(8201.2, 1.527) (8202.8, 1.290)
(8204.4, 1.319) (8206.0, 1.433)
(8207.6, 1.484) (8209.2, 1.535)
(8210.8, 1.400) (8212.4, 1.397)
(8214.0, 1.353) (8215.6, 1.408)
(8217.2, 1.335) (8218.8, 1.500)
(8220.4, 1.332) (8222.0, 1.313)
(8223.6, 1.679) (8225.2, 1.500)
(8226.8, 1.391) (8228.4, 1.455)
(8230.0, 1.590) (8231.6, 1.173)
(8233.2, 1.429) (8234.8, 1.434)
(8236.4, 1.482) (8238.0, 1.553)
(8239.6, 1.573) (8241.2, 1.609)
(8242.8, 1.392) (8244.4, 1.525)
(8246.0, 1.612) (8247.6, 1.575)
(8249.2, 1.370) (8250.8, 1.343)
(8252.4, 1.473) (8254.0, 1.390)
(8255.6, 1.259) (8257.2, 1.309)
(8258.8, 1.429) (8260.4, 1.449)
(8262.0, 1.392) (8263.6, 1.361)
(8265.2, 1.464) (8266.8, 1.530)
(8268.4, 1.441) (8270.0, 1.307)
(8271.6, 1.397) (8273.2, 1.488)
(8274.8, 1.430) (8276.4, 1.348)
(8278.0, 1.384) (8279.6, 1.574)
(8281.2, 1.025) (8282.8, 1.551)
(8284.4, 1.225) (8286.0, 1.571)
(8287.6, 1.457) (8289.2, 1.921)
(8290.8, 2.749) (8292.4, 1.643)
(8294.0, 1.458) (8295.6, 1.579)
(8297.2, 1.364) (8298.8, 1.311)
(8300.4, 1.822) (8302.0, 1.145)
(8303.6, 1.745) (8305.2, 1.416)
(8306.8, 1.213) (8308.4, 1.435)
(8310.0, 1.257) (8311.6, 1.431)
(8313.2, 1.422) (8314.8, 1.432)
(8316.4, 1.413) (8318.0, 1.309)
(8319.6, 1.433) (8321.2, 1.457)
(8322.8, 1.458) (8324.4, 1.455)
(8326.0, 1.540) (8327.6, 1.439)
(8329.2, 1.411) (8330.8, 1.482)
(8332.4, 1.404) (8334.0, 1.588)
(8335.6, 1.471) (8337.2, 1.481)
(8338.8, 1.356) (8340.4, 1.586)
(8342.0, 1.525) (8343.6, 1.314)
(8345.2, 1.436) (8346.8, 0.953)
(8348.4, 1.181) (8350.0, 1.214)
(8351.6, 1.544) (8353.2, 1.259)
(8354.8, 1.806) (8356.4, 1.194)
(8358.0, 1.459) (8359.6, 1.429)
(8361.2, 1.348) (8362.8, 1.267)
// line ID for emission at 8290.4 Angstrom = [N II]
